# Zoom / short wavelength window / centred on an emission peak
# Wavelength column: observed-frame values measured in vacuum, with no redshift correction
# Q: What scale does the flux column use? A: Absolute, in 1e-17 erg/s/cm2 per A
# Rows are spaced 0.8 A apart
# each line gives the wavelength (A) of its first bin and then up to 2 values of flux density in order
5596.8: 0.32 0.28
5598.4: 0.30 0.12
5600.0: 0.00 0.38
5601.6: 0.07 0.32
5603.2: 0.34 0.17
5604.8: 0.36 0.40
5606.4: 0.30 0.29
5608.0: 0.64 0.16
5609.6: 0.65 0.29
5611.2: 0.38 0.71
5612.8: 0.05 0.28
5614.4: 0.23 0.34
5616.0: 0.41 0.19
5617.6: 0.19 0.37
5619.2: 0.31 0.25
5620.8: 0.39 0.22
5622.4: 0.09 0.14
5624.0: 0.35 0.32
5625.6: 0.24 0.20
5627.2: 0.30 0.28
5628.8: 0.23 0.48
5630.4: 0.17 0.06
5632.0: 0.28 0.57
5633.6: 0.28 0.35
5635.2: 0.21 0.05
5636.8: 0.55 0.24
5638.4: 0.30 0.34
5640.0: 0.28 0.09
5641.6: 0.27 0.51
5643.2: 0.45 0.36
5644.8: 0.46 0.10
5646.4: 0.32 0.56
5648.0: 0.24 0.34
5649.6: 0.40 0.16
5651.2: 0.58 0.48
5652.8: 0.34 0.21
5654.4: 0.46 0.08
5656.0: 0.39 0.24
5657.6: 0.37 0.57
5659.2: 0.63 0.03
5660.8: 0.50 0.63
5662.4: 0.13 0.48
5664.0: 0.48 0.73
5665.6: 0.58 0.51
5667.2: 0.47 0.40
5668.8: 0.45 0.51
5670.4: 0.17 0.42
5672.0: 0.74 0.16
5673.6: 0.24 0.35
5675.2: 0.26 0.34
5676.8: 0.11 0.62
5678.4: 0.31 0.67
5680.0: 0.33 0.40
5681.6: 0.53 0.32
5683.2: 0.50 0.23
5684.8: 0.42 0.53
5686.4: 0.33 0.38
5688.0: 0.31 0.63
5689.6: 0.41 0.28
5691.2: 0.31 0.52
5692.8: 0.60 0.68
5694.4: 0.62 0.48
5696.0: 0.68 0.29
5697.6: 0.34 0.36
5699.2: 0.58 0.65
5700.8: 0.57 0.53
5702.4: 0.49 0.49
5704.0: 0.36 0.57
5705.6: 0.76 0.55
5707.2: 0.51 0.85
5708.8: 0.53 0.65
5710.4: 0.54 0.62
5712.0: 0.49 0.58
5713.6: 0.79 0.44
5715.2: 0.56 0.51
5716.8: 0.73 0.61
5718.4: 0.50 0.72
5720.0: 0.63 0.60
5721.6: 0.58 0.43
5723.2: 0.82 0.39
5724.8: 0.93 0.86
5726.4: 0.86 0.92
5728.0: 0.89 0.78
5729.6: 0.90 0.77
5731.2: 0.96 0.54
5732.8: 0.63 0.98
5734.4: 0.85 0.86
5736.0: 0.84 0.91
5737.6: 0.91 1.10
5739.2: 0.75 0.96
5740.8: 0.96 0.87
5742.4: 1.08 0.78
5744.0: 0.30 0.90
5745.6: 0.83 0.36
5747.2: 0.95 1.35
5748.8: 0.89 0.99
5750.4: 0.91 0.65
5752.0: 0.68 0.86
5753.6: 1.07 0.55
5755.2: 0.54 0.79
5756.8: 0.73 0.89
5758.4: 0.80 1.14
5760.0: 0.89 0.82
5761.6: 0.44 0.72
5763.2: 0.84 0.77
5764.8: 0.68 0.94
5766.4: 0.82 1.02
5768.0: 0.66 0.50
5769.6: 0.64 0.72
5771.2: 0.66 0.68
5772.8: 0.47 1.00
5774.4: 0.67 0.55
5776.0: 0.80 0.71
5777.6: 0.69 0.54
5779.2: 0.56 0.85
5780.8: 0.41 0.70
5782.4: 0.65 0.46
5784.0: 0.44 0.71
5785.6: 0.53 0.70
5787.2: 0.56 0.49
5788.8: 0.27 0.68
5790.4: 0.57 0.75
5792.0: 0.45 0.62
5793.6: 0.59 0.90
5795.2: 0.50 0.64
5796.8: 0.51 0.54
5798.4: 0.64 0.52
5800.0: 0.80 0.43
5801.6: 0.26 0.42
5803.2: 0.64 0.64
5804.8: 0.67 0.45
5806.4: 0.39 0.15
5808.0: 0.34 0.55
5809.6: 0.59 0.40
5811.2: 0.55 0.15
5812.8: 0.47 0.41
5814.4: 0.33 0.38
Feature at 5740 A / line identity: C III]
